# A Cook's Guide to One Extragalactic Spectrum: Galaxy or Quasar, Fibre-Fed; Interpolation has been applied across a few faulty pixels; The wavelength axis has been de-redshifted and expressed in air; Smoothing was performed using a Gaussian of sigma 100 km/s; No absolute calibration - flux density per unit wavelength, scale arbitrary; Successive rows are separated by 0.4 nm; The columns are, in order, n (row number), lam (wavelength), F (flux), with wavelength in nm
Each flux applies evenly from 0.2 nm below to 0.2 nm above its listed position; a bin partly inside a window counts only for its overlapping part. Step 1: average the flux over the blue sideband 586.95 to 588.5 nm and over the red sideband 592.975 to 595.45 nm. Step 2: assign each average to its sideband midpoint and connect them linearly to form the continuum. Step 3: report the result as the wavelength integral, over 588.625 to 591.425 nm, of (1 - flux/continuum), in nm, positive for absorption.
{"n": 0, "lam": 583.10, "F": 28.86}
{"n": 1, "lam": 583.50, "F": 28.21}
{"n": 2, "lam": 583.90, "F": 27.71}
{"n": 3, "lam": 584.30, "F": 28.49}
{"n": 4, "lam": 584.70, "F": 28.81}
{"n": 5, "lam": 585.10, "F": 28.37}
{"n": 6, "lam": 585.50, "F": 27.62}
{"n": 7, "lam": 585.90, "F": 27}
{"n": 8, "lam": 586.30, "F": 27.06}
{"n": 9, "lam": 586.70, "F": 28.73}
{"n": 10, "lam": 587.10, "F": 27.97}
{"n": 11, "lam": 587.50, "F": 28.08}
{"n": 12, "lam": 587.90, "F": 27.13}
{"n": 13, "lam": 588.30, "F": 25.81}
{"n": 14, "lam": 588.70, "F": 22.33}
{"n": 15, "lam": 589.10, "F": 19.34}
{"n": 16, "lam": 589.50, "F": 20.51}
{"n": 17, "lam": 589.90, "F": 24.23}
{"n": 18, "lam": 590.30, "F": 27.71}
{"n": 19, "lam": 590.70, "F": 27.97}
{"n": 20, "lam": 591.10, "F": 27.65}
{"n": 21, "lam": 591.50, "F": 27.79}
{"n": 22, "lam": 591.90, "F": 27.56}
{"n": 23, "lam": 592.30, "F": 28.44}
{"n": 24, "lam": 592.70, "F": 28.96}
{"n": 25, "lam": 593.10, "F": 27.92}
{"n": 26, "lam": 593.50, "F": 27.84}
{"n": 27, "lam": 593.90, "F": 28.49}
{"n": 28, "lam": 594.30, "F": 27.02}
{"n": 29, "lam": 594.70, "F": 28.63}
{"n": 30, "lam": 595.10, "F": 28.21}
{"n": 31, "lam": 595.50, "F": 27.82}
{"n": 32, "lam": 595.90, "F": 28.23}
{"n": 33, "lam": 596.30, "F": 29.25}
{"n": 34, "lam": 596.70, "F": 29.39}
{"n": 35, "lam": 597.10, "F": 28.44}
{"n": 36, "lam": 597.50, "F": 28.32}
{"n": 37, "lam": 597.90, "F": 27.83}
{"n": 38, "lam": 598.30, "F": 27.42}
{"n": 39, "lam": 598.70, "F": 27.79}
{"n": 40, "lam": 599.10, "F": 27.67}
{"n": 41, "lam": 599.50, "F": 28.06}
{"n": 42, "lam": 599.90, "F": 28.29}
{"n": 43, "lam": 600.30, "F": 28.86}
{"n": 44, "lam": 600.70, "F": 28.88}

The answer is 0.31 nm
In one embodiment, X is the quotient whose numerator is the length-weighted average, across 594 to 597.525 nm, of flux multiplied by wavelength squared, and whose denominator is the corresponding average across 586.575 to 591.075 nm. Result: 1.1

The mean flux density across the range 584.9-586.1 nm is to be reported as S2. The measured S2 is 27.7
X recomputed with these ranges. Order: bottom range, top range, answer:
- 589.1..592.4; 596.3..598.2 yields 1.12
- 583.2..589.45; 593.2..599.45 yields 1.09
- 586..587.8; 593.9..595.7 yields 1.03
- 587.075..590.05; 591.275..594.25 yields 1.18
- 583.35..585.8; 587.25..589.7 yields 0.86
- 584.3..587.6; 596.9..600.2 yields 1.04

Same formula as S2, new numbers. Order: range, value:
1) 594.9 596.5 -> 28.4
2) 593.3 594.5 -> 27.8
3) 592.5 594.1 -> 28.3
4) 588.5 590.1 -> 21.6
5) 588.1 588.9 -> 24.1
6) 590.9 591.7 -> 27.7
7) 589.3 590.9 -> 25.1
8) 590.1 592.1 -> 27.7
